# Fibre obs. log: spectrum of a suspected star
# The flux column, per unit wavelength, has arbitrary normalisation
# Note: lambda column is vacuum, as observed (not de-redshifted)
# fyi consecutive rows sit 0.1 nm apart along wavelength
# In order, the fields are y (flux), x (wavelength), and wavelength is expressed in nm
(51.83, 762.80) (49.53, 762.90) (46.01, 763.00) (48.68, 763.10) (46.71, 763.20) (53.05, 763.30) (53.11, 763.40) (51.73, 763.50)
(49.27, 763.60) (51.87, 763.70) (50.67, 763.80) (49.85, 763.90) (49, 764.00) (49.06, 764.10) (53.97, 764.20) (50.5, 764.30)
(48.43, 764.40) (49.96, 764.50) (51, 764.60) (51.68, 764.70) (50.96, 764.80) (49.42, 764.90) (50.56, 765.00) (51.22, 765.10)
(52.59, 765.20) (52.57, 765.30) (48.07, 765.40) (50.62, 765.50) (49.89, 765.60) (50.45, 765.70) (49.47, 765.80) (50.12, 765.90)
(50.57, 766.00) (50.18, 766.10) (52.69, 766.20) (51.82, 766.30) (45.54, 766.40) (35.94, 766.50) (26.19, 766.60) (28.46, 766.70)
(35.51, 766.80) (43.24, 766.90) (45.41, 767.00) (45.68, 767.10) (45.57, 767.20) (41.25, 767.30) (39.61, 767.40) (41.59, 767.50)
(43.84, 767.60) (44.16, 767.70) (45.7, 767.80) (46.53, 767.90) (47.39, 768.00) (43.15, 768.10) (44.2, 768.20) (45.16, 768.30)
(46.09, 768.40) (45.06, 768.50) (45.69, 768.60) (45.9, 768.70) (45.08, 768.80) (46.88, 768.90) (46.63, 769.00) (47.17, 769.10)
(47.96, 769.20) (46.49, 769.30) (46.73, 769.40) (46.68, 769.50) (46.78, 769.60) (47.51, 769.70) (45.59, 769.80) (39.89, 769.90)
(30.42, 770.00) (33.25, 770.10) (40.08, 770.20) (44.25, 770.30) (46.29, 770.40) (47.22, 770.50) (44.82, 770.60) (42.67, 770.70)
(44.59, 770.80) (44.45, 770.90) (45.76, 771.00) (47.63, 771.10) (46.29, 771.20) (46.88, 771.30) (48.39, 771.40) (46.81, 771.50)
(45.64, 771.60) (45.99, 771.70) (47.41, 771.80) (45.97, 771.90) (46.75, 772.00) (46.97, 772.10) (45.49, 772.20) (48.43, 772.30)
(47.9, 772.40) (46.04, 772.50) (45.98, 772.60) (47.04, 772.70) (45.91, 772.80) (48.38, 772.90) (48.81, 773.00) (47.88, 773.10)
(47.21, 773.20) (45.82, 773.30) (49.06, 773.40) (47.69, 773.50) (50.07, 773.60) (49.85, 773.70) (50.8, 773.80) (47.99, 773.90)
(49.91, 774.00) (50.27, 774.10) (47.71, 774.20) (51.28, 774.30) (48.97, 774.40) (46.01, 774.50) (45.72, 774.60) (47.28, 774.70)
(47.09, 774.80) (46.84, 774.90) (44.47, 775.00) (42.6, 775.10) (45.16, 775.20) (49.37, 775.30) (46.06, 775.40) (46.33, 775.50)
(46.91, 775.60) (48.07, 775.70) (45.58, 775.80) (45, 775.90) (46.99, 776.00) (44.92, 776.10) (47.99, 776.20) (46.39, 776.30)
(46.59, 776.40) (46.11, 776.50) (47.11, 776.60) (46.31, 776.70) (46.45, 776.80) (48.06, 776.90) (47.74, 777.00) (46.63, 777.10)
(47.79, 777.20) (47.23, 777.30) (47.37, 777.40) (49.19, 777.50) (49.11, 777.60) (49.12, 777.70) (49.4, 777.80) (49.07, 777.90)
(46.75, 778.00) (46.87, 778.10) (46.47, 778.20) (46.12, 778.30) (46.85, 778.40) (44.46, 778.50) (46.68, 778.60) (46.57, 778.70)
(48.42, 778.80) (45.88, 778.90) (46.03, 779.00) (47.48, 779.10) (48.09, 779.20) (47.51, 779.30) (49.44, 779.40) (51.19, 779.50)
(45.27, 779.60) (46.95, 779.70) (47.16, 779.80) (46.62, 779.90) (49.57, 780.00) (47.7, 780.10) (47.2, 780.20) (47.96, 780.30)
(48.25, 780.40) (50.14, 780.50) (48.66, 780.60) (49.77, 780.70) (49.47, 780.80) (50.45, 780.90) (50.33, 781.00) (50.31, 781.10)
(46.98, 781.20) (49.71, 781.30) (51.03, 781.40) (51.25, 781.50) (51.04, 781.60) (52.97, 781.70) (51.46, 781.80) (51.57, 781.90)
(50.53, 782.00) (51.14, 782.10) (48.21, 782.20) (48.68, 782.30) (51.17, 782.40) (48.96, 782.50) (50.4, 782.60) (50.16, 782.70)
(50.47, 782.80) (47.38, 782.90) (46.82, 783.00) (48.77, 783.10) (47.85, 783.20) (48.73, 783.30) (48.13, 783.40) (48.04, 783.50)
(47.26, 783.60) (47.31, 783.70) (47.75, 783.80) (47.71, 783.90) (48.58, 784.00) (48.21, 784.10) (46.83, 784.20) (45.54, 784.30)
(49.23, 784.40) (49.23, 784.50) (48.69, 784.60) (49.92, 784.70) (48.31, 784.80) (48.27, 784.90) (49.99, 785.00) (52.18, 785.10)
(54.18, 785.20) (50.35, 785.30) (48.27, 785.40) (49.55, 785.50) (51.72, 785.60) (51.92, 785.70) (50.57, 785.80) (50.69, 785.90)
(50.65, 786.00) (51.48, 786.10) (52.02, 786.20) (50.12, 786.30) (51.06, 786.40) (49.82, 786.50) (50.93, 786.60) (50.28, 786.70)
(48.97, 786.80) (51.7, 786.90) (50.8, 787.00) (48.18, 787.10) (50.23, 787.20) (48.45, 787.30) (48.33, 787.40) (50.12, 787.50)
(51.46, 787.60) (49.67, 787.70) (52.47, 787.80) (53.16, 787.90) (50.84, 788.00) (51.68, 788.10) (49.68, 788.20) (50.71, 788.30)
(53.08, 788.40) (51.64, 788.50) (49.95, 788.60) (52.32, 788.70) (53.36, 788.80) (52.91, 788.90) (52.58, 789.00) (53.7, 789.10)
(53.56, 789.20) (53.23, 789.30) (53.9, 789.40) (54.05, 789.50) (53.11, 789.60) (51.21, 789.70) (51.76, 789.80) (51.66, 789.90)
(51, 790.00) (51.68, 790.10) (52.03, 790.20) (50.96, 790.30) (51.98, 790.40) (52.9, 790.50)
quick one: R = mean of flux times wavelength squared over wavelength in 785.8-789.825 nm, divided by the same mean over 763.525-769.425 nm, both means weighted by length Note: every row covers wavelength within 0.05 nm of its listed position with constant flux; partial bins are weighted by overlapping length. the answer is 1.16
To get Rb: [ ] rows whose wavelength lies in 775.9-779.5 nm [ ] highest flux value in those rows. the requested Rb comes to 51.19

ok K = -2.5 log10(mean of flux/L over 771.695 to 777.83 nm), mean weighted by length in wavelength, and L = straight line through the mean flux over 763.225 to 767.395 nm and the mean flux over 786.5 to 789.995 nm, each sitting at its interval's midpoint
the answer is 0.05 mag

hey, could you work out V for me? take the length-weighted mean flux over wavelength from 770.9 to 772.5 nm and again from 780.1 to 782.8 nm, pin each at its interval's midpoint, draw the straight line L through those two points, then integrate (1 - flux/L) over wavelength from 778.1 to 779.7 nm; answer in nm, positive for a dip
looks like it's 0.06 nm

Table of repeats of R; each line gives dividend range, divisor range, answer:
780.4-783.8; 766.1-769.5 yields 1.17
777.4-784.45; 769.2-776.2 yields 1.07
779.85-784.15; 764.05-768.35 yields 1.10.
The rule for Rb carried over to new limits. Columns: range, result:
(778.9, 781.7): 52.97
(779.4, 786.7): 54.18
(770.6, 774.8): 51.28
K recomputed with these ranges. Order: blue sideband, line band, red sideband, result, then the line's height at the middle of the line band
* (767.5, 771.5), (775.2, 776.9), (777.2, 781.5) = 0.01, 47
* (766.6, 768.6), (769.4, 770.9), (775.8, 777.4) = 0.02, 43.8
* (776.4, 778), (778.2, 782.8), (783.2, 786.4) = -0.01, 48.4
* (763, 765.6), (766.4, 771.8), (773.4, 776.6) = 0.12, 49.1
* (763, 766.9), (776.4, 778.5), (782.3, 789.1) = 0.04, 49.3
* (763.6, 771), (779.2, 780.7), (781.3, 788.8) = 0.01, 48.8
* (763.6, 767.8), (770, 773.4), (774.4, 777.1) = 0.02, 46.7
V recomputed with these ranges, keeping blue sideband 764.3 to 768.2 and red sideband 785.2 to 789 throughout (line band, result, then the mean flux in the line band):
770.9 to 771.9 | 0.02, 46.6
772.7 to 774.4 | -0.03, 48.6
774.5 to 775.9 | 0.06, 46.2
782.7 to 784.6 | 0.08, 48.1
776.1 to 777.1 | 0.03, 46.9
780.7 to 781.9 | -0.02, 50.5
